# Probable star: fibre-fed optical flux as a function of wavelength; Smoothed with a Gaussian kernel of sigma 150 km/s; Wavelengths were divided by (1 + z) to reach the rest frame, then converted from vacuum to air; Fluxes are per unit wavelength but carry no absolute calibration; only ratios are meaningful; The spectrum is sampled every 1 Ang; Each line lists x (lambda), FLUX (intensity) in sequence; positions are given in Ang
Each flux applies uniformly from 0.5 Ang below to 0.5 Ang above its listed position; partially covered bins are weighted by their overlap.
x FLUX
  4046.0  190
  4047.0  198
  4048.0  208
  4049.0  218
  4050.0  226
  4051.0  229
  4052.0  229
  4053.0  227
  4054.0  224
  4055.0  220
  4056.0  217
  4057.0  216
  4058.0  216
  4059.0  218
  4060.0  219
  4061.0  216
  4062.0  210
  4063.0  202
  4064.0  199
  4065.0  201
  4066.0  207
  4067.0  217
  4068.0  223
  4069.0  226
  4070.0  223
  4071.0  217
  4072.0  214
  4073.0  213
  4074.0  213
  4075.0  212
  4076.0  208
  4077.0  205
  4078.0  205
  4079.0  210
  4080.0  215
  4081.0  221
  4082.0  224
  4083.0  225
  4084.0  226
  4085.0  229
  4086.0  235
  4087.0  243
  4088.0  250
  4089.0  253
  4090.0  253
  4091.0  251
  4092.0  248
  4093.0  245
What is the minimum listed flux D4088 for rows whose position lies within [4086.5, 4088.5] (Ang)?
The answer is 243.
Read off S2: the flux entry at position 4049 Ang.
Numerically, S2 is 218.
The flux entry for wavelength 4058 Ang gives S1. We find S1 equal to 216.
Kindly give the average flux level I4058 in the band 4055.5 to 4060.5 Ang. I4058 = 217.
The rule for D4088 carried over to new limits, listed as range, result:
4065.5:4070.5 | 207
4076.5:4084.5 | 205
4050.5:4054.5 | 224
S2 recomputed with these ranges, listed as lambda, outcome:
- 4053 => 227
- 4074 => 213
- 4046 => 190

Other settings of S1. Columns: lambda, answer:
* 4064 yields 199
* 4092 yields 248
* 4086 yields 235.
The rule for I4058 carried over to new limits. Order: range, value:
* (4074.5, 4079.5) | 208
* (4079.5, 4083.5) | 221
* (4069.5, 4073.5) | 217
